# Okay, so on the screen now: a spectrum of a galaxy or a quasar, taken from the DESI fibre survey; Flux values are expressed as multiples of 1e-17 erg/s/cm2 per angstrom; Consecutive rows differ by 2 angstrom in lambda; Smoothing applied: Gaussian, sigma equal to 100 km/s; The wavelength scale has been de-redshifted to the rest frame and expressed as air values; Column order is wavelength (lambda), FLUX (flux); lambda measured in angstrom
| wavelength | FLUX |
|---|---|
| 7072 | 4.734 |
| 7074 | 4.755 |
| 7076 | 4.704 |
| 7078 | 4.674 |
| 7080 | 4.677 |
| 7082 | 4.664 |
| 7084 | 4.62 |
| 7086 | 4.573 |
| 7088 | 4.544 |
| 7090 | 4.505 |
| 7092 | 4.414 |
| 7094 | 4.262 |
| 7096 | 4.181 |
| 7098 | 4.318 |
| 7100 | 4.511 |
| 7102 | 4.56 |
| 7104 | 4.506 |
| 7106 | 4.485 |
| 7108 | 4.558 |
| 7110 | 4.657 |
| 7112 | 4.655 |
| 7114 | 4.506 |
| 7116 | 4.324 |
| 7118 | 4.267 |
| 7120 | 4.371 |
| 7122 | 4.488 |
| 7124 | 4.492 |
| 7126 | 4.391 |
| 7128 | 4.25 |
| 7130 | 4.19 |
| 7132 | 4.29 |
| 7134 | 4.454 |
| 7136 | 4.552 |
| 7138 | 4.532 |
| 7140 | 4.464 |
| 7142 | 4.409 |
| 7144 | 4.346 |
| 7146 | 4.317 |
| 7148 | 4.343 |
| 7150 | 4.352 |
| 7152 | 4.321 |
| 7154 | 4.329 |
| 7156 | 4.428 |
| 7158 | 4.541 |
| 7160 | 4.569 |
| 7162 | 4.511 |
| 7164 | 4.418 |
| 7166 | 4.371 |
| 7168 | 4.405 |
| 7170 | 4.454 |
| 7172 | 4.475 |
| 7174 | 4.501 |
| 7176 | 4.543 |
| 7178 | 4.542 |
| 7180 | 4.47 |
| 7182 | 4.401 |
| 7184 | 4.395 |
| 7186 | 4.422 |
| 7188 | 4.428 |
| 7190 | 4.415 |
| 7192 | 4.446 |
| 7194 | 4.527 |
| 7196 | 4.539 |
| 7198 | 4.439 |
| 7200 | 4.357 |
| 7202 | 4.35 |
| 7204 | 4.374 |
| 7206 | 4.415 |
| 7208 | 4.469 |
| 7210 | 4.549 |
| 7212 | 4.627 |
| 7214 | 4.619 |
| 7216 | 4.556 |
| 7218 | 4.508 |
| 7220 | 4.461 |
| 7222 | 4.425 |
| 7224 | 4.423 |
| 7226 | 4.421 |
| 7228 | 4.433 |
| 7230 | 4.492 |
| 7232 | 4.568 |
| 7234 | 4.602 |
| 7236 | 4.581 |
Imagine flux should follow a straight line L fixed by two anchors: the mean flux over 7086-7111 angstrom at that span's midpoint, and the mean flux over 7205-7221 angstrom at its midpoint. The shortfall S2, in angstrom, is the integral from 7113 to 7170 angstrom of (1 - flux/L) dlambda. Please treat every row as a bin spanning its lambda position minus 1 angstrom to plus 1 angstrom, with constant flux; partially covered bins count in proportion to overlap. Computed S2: 1.1 angstrom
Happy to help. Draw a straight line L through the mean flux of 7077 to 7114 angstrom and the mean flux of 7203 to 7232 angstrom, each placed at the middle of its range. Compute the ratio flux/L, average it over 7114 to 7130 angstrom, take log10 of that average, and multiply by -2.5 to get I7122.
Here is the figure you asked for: 0.04 mag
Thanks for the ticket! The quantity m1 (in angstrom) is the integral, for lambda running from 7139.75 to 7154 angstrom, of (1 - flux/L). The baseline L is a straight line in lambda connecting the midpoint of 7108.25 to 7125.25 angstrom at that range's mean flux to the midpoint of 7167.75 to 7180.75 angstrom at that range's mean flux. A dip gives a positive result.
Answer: 0.4 angstrom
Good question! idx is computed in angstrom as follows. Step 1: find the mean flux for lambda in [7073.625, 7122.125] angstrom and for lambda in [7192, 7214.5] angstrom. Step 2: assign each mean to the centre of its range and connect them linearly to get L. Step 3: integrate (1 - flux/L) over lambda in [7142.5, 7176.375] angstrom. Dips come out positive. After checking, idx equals 0.5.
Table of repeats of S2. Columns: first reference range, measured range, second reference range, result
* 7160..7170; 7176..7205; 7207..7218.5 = 0.41 angstrom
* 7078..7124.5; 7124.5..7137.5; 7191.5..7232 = 0.34 angstrom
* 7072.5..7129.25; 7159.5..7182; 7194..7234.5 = 0.07 angstrom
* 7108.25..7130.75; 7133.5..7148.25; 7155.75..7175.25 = 0.05 angstrom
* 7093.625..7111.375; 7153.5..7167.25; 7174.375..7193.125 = 0.00 angstrom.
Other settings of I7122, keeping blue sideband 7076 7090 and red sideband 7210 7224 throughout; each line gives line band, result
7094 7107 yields 0.047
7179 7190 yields 0.031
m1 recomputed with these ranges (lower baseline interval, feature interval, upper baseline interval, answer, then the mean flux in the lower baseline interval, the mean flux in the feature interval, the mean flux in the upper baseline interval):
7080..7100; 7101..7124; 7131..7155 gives -0.3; 4.47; 4.49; 4.39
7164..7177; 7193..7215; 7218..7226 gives -0.2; 4.46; 4.48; 4.44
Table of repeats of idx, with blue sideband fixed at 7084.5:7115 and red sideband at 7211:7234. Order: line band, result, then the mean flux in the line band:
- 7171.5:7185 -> 0.1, 4.48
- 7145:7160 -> 0.4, 4.39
